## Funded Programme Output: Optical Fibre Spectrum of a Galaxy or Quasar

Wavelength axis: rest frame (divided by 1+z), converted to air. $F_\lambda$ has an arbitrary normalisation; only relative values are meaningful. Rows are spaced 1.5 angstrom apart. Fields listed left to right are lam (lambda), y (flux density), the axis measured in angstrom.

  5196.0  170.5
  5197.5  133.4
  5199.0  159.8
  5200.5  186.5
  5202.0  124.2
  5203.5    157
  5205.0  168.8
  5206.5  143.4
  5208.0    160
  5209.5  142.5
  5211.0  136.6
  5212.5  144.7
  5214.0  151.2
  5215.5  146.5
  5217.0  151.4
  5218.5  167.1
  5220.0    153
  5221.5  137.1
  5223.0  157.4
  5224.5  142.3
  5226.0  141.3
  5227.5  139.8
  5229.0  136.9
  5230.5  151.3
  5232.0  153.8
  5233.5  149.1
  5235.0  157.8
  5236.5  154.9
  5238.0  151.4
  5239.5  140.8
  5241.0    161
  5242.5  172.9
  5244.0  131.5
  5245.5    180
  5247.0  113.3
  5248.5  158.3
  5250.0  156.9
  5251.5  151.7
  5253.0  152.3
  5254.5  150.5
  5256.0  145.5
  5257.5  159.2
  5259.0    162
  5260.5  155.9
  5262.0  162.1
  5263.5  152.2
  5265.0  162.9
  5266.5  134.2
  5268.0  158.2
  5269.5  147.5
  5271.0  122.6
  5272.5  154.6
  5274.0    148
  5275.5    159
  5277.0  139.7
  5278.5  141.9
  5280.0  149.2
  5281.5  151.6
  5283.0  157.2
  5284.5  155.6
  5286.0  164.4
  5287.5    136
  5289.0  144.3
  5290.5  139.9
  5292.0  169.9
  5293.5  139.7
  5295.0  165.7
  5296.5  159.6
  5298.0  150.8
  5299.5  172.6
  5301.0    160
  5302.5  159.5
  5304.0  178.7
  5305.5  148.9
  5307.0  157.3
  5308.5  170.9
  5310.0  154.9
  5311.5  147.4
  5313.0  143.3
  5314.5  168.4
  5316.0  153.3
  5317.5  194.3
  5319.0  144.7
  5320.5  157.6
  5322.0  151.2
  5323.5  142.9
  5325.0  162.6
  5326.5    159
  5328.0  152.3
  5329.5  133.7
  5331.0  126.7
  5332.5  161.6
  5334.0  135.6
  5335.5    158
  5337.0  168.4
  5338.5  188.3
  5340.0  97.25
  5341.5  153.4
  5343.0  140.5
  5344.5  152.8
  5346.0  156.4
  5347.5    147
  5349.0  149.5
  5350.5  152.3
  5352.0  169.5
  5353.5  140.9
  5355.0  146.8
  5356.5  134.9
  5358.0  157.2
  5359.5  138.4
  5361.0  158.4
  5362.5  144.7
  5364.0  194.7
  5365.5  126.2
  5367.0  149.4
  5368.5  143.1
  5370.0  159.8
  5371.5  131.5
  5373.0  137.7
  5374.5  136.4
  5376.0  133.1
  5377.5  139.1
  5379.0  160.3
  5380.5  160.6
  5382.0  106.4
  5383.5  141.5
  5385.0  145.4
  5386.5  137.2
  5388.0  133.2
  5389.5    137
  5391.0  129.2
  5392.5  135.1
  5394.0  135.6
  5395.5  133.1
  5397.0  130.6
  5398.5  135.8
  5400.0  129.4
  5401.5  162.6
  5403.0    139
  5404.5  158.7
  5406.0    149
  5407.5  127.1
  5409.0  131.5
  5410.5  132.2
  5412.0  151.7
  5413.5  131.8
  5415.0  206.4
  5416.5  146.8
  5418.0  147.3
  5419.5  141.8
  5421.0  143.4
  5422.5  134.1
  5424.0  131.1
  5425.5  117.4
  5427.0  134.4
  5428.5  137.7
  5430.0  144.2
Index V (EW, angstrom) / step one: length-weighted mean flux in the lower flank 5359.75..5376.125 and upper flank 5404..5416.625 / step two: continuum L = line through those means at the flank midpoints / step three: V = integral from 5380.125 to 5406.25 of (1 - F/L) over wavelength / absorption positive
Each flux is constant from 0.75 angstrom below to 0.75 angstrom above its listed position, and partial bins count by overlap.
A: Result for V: 1.67 angstrom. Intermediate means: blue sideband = 147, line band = 138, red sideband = 148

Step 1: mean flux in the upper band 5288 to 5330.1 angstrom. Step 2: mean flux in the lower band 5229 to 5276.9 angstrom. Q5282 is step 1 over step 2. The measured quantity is 1.0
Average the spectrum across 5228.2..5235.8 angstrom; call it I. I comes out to 150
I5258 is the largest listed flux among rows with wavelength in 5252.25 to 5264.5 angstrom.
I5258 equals 162.1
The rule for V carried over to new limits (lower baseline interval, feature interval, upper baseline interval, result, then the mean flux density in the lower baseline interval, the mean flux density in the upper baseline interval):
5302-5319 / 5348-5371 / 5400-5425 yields 0.4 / 161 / 145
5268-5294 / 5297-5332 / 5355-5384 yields -2.1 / 149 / 145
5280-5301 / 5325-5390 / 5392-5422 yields 0.7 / 154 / 143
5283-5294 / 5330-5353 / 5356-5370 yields 0.1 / 151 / 150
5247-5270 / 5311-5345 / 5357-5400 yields -1.3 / 153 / 142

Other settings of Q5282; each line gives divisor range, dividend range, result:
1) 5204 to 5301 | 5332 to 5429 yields 0.95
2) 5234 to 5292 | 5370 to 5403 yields 0.91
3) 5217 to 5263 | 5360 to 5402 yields 0.93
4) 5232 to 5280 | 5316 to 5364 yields 1.00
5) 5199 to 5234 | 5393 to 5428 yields 0.94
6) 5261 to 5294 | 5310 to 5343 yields 1.02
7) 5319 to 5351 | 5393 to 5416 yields 0.96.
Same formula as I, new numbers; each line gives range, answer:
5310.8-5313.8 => 146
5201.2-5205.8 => 150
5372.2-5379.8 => 141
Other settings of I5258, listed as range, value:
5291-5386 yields 194.7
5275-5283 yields 159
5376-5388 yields 160.6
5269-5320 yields 194.3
